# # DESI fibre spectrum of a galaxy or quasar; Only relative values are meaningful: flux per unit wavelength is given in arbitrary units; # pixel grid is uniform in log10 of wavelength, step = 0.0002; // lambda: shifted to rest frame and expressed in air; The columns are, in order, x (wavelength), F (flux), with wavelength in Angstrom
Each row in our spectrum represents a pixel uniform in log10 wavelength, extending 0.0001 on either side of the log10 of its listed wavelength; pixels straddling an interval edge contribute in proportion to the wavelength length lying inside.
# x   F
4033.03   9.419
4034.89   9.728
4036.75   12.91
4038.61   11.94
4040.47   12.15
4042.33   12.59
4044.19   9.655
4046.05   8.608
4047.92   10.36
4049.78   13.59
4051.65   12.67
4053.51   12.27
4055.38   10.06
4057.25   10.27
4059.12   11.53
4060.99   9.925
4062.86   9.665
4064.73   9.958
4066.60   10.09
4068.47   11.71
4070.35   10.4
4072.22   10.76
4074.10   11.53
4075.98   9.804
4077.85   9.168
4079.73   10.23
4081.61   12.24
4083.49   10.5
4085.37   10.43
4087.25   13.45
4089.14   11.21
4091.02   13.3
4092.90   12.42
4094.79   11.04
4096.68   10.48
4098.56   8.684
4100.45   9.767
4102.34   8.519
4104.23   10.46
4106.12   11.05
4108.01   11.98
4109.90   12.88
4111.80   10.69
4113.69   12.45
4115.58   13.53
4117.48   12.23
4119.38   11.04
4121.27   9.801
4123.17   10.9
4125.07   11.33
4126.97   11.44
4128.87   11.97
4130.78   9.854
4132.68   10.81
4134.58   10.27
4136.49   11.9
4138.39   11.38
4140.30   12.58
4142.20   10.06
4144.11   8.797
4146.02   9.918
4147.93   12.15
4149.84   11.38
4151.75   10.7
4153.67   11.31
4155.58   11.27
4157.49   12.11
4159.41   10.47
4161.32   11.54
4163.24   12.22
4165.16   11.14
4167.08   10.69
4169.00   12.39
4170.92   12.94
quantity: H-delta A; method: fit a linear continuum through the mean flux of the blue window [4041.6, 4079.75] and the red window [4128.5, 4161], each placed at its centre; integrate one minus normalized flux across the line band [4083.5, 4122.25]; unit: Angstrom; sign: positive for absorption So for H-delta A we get -1.4 Angstrom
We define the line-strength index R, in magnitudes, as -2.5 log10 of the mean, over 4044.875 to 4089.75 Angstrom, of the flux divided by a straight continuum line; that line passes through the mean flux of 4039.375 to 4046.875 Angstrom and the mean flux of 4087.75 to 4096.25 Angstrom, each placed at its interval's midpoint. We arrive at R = 0.05 mag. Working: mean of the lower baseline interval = 10.8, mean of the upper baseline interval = 12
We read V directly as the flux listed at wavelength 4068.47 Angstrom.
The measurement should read 11.71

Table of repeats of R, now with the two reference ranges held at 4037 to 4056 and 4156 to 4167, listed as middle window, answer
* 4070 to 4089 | 0.056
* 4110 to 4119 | -0.070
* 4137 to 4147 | 0.080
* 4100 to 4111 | 0.061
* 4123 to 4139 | 0.032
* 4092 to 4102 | 0.110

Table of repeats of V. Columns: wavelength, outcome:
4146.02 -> 9.918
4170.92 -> 12.94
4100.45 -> 9.767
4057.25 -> 10.27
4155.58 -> 11.27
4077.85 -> 9.168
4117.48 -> 12.23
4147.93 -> 12.15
